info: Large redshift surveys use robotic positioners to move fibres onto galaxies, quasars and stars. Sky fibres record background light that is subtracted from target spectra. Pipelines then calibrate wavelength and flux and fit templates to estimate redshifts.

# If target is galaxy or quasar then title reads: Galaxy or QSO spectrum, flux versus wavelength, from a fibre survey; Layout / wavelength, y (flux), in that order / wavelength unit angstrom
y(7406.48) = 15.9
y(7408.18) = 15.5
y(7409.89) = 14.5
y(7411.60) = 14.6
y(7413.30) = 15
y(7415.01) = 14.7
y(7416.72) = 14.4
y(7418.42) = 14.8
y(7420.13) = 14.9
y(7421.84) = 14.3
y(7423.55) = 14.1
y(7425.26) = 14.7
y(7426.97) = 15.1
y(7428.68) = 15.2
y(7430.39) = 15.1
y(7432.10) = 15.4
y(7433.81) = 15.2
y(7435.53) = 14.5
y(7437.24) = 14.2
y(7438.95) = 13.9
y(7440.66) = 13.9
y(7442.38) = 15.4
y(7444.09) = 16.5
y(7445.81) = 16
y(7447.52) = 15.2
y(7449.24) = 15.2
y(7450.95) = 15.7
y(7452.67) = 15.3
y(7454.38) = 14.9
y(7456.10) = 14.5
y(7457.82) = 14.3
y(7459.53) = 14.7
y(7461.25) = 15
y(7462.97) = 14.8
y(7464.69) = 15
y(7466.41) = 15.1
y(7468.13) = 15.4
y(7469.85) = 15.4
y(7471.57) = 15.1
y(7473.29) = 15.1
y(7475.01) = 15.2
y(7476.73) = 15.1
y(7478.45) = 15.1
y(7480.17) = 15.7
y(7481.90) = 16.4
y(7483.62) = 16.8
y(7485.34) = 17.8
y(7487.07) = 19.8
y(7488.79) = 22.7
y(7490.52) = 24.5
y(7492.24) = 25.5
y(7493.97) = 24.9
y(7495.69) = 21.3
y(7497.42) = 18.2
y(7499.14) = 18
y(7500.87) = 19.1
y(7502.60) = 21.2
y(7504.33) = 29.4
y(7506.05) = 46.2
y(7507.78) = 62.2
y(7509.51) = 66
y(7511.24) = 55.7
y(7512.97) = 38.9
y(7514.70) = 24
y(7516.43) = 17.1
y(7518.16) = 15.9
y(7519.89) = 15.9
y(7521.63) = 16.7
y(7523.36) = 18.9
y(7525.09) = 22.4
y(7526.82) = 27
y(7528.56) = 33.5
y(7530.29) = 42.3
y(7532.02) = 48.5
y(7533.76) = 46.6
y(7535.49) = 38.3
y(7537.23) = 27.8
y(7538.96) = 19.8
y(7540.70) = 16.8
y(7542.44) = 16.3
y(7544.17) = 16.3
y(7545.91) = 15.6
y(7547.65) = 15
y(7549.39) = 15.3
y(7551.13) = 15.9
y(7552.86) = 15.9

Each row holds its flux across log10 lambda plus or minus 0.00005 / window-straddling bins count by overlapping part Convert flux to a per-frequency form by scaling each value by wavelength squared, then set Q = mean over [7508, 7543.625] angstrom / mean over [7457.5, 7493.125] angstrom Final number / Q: 1.85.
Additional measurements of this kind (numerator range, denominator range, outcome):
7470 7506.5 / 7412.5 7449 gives 1.38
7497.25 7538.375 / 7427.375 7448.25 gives 2.19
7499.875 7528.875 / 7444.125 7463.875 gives 2.09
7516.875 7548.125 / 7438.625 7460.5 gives 1.71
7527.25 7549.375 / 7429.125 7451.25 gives 1.87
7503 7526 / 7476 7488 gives 1.97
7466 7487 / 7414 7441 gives 1.10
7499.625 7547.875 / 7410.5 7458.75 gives 2.05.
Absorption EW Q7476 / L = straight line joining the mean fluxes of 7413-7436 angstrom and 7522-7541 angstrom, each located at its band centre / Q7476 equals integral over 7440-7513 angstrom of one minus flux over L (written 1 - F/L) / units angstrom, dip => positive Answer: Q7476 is 6.4 angstrom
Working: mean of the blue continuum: 14.8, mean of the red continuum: 31.1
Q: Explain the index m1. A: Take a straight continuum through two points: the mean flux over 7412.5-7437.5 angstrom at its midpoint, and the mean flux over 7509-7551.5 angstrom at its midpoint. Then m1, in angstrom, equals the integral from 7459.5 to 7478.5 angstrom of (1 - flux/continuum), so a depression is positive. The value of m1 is 4.6 angstrom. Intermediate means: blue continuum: 14.8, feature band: 15.1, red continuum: 27.3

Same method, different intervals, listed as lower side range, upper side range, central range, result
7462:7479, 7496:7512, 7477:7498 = 5.0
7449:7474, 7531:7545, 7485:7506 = -1.6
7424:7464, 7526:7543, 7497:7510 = -4.1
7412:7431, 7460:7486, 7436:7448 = 0.0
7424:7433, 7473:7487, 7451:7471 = 1.0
